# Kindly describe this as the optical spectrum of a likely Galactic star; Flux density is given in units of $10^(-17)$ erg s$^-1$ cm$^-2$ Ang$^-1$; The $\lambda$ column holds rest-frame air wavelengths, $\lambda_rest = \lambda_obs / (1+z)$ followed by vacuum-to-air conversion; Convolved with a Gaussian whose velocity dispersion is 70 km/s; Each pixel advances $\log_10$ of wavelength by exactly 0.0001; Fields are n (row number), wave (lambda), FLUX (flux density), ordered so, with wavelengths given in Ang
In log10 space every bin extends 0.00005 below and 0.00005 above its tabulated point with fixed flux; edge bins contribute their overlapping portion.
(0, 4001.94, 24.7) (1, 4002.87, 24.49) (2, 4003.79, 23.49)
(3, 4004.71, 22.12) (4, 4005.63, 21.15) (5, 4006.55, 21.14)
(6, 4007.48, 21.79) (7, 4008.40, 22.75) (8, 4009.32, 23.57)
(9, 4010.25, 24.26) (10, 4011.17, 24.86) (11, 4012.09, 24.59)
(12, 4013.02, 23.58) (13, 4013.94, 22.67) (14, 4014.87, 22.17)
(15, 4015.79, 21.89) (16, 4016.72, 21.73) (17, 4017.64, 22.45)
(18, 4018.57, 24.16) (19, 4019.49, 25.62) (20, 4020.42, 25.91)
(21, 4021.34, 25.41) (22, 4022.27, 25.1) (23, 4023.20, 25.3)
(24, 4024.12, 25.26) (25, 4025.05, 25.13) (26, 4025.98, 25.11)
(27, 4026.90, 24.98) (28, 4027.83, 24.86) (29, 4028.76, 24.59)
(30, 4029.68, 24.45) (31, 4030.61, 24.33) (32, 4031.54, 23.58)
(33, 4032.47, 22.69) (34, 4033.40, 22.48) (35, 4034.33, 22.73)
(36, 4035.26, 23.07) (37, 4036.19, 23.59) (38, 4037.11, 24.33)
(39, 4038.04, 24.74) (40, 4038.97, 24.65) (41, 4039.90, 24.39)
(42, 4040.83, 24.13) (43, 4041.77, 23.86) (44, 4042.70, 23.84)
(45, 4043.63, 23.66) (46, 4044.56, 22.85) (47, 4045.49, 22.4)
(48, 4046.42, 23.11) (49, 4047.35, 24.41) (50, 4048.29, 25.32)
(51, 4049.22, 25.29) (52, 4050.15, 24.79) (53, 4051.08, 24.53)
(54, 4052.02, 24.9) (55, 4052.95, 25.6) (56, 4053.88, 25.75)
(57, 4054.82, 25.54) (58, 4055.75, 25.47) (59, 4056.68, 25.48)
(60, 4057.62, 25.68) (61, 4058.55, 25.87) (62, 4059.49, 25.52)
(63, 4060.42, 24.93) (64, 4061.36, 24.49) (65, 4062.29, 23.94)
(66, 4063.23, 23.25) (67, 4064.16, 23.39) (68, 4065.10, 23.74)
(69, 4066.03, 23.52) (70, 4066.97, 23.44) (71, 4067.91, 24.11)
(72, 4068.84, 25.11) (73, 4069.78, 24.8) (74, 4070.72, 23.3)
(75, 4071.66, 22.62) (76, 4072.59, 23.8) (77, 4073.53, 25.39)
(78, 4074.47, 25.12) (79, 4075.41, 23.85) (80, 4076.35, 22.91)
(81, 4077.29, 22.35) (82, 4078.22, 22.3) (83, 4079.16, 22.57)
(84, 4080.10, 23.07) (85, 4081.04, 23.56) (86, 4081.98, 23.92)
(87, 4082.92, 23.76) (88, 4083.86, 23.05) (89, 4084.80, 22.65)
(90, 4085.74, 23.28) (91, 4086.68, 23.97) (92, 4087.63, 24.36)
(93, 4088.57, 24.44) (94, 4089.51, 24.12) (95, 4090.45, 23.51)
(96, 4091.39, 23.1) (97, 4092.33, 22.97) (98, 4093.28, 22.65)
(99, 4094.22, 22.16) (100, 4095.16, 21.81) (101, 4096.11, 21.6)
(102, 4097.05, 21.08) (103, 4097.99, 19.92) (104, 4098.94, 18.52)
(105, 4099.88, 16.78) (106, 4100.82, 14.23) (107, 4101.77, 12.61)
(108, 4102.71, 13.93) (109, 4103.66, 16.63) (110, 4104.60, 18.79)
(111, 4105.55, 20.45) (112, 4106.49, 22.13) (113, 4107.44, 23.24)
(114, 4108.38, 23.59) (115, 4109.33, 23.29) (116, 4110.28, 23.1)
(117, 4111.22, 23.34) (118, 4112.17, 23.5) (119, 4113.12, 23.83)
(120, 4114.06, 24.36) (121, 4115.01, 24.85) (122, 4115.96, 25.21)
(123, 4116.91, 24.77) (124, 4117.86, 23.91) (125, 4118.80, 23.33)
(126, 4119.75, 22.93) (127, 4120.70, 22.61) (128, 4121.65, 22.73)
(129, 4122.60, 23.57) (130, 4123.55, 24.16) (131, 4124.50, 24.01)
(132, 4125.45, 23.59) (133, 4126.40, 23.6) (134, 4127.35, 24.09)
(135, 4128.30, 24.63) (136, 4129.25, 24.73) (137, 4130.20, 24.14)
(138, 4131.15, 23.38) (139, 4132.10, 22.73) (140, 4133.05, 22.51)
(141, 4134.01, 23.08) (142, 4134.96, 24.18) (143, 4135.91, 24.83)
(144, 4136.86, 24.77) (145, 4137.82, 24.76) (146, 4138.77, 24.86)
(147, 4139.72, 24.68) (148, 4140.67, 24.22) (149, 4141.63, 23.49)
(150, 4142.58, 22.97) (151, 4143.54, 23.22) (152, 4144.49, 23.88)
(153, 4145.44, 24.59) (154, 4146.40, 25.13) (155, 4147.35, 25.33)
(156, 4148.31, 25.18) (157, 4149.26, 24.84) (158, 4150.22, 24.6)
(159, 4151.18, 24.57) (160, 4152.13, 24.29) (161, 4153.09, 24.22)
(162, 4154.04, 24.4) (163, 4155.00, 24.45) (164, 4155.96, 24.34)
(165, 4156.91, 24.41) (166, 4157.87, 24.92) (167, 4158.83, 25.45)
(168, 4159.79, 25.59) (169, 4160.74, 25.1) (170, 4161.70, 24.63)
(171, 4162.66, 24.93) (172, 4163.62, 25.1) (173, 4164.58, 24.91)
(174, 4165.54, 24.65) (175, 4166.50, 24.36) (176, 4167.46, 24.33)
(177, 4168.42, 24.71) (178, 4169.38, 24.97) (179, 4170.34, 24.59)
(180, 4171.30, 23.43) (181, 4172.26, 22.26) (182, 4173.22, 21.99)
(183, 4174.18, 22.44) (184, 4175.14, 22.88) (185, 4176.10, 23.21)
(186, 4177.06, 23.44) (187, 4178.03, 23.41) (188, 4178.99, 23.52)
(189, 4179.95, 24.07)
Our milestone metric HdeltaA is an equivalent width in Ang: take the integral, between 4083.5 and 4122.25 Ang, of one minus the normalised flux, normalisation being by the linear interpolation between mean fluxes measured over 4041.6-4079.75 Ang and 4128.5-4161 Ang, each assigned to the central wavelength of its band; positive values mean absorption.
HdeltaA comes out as 3.8 Ang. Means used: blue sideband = 24.2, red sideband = 24.4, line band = 21.9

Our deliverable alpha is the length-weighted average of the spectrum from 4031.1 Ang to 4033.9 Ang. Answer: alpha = 22.9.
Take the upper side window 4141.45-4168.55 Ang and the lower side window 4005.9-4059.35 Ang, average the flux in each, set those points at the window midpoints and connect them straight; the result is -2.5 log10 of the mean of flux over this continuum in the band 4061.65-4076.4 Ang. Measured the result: 0.02 mag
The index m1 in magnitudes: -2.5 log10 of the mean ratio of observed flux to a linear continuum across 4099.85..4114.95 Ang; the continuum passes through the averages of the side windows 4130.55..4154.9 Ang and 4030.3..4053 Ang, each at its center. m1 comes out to 0.18 mag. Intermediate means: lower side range 23.9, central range 20.5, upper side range 24.2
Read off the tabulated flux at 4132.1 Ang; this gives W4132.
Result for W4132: 22.73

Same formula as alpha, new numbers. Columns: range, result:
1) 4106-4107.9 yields 22.7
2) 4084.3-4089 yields 23.7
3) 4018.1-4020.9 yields 25.2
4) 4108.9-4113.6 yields 23.4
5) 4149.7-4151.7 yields 24.5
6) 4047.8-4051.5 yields 25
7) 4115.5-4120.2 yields 24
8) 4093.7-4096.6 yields 21.9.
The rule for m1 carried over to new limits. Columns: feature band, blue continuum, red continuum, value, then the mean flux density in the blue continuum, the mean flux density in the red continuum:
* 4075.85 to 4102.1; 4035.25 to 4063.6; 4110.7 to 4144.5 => 0.11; 24.5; 23.9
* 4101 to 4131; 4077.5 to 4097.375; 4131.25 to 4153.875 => 0.05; 23.1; 24.2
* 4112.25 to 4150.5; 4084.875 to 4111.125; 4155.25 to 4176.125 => -0.07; 21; 24.3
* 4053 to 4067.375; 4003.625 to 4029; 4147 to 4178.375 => -0.03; 23.8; 24.3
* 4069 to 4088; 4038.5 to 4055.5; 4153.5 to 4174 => 0.04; 24.4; 24.4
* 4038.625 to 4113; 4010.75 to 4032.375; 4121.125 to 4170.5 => 0.06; 24.2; 24.3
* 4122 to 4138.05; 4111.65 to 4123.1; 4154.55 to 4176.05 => 0.00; 23.8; 24.3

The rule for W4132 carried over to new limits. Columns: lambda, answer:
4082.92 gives 23.76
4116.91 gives 24.77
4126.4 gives 23.6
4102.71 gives 13.93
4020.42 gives 25.91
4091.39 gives 23.1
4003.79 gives 23.49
